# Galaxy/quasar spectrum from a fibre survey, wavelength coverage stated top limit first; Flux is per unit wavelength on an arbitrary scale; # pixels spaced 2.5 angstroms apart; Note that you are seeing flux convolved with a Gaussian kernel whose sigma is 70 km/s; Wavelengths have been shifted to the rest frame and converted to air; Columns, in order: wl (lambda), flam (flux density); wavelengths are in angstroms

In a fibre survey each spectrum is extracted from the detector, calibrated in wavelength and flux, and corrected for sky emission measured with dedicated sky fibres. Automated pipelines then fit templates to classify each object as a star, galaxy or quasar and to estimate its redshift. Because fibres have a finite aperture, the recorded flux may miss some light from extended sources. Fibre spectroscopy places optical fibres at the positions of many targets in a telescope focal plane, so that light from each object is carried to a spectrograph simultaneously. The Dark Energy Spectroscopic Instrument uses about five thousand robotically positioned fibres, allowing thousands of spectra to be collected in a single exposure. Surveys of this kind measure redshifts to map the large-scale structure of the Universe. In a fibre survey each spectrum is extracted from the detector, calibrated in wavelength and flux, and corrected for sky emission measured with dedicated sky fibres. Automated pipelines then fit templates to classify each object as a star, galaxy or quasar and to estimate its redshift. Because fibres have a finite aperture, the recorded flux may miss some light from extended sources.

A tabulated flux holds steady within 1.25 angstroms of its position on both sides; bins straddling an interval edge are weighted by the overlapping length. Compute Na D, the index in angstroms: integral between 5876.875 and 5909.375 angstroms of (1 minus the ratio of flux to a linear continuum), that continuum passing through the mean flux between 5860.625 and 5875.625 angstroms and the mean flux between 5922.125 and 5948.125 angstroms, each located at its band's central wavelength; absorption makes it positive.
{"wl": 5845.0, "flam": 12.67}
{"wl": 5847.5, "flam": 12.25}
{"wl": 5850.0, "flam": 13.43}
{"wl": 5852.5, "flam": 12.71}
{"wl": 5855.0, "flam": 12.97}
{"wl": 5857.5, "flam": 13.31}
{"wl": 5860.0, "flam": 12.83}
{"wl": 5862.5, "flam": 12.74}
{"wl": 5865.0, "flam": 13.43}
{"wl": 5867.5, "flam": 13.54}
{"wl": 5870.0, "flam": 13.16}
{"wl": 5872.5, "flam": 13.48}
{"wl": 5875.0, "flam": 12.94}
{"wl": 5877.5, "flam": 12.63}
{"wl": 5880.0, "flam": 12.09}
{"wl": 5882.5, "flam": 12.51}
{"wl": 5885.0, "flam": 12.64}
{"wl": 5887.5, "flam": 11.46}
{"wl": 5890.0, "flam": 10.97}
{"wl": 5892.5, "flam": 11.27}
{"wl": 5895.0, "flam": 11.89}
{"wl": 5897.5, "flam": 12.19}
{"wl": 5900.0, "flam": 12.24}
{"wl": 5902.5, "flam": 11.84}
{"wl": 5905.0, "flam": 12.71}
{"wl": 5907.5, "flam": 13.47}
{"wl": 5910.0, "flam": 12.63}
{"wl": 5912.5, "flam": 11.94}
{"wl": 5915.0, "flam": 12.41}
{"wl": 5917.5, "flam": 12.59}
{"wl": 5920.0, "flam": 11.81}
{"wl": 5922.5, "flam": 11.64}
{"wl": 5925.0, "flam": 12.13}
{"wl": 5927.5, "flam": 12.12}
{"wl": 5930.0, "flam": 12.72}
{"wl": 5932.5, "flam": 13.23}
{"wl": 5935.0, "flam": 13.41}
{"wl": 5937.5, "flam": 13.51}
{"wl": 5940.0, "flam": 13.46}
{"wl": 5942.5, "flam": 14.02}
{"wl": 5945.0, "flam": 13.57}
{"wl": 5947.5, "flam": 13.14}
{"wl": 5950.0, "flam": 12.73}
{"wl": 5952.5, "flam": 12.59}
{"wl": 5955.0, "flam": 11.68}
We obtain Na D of 2.5 angstroms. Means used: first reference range 13.2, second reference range 13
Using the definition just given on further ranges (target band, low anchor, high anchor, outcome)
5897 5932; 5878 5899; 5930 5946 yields 1.05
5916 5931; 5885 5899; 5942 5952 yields 0.49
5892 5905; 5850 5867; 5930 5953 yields 1.15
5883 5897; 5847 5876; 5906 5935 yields 1.17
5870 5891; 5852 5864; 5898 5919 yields 0.53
